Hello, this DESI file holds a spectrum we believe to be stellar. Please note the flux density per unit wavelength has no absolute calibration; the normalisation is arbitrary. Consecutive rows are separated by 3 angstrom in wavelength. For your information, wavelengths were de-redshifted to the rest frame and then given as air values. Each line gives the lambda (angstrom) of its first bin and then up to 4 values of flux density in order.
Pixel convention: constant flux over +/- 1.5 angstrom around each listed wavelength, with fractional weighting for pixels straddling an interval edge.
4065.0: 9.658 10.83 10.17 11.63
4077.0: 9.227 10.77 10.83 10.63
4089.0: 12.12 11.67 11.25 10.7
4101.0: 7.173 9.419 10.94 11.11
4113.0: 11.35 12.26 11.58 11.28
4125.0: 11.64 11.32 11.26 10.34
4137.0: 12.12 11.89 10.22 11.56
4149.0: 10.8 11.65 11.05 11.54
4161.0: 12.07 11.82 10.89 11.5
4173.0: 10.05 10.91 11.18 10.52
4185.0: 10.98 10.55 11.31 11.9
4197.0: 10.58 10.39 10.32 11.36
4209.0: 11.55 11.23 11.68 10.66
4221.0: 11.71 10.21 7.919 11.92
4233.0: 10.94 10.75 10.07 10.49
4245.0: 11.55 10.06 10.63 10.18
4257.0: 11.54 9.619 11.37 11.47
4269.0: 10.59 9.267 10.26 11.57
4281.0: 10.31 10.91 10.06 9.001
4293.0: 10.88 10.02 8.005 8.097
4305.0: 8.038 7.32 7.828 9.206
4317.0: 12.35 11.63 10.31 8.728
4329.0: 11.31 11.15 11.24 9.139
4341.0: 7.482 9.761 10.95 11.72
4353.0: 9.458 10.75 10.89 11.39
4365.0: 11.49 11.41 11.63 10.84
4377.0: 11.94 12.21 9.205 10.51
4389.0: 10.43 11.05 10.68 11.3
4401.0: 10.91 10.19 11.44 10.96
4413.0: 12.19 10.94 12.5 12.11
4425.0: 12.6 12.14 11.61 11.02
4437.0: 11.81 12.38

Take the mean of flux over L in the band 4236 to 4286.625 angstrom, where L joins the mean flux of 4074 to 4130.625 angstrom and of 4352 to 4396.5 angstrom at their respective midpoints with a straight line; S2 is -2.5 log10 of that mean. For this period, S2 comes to 0.03 mag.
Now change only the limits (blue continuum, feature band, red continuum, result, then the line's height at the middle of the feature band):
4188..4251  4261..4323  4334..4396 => 0.087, 10.7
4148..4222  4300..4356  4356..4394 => 0.136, 11.1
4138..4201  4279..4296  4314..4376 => 0.057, 10.8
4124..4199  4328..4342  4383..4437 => 0.116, 11.3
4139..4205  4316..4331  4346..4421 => 0.026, 11.1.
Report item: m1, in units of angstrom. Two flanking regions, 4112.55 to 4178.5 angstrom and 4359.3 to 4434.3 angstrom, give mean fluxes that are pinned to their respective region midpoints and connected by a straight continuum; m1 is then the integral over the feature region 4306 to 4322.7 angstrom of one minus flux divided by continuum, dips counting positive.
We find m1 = 2.4 angstrom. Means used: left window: 11.3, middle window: 9.66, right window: 11.3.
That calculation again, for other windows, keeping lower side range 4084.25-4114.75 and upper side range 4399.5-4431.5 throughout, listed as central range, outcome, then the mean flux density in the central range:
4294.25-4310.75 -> 4.34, 8.3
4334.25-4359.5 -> 2.88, 10.1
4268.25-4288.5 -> 1.39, 10.4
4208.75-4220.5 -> -0.31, 11.3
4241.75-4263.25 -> 0.89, 10.7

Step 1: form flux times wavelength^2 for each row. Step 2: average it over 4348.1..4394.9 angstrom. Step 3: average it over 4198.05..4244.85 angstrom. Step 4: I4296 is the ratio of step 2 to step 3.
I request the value 1.09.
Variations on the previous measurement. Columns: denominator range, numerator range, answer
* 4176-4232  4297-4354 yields 0.94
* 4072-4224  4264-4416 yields 1.03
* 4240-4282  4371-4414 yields 1.10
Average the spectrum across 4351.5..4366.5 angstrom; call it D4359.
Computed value 10.8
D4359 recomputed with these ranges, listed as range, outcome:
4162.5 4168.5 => 11.4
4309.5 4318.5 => 9.79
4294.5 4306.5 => 8.54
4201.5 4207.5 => 10.8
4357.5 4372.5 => 11.4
